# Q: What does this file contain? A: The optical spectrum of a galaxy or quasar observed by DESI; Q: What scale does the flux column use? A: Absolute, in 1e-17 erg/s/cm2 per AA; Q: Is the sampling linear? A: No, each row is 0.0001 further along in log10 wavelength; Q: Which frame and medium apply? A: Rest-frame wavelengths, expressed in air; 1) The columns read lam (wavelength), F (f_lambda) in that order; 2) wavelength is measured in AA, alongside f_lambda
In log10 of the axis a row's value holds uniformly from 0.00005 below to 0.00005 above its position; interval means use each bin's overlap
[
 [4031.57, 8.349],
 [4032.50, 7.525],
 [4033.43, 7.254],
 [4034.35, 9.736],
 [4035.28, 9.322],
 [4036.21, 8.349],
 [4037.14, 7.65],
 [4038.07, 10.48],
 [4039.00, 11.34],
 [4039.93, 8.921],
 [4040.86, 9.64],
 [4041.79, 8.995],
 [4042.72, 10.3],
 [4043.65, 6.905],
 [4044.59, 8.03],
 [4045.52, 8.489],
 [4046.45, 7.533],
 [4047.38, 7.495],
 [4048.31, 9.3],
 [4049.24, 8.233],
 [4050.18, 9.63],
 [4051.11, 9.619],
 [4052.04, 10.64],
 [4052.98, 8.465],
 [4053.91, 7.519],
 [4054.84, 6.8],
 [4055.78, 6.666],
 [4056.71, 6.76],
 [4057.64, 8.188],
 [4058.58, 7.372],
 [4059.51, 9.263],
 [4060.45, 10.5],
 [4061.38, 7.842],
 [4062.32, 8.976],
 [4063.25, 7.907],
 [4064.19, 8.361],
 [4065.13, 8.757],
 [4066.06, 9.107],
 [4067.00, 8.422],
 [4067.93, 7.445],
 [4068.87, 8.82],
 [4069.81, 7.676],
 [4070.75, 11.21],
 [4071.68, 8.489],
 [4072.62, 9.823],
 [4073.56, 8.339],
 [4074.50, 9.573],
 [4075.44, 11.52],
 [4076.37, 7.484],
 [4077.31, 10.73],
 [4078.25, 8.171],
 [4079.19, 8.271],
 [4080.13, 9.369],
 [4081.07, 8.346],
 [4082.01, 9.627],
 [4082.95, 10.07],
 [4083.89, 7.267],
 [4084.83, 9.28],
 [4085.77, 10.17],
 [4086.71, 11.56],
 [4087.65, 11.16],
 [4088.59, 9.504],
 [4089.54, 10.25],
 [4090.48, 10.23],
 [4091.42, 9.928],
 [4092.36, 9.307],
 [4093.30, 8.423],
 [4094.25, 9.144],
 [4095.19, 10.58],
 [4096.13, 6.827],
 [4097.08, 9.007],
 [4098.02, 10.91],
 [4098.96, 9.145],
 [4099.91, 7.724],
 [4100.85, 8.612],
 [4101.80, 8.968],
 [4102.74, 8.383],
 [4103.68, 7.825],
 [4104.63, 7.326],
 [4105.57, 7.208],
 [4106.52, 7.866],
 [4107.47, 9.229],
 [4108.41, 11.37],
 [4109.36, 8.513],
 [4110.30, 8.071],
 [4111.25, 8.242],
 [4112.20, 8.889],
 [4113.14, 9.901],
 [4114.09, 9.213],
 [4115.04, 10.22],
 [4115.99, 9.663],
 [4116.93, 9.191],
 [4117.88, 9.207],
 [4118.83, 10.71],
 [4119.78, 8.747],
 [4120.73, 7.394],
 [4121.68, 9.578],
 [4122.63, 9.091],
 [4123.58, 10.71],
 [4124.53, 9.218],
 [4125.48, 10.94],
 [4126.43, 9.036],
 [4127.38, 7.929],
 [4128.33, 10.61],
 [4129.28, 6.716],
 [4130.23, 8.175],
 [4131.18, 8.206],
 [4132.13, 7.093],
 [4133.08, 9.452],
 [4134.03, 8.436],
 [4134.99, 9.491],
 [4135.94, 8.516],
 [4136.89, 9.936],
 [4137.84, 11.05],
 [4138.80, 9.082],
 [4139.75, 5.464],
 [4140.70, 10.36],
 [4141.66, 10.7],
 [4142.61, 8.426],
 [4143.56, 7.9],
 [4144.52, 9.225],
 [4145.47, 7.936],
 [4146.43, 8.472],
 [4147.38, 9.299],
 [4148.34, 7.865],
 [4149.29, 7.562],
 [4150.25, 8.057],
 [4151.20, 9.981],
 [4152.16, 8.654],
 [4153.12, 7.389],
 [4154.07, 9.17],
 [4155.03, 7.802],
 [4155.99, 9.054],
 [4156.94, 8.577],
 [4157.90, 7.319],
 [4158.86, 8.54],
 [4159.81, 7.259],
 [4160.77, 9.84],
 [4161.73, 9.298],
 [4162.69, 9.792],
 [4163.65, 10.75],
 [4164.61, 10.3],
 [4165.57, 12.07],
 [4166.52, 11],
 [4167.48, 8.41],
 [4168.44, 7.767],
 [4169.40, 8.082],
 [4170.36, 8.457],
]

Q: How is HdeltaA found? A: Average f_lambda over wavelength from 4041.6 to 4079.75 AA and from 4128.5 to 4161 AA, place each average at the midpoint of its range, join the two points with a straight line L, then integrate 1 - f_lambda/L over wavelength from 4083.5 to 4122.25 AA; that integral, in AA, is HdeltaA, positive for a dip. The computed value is -2.46 AA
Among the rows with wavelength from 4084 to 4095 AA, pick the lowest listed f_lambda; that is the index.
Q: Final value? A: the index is 8.423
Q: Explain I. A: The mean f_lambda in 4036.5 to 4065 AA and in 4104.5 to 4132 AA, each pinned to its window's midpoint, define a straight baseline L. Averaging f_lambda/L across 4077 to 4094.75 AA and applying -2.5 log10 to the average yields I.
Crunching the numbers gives -0.08 mag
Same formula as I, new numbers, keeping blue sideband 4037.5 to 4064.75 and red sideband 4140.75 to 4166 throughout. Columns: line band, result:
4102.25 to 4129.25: -0.029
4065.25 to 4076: -0.053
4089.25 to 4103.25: -0.049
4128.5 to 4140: 0.034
